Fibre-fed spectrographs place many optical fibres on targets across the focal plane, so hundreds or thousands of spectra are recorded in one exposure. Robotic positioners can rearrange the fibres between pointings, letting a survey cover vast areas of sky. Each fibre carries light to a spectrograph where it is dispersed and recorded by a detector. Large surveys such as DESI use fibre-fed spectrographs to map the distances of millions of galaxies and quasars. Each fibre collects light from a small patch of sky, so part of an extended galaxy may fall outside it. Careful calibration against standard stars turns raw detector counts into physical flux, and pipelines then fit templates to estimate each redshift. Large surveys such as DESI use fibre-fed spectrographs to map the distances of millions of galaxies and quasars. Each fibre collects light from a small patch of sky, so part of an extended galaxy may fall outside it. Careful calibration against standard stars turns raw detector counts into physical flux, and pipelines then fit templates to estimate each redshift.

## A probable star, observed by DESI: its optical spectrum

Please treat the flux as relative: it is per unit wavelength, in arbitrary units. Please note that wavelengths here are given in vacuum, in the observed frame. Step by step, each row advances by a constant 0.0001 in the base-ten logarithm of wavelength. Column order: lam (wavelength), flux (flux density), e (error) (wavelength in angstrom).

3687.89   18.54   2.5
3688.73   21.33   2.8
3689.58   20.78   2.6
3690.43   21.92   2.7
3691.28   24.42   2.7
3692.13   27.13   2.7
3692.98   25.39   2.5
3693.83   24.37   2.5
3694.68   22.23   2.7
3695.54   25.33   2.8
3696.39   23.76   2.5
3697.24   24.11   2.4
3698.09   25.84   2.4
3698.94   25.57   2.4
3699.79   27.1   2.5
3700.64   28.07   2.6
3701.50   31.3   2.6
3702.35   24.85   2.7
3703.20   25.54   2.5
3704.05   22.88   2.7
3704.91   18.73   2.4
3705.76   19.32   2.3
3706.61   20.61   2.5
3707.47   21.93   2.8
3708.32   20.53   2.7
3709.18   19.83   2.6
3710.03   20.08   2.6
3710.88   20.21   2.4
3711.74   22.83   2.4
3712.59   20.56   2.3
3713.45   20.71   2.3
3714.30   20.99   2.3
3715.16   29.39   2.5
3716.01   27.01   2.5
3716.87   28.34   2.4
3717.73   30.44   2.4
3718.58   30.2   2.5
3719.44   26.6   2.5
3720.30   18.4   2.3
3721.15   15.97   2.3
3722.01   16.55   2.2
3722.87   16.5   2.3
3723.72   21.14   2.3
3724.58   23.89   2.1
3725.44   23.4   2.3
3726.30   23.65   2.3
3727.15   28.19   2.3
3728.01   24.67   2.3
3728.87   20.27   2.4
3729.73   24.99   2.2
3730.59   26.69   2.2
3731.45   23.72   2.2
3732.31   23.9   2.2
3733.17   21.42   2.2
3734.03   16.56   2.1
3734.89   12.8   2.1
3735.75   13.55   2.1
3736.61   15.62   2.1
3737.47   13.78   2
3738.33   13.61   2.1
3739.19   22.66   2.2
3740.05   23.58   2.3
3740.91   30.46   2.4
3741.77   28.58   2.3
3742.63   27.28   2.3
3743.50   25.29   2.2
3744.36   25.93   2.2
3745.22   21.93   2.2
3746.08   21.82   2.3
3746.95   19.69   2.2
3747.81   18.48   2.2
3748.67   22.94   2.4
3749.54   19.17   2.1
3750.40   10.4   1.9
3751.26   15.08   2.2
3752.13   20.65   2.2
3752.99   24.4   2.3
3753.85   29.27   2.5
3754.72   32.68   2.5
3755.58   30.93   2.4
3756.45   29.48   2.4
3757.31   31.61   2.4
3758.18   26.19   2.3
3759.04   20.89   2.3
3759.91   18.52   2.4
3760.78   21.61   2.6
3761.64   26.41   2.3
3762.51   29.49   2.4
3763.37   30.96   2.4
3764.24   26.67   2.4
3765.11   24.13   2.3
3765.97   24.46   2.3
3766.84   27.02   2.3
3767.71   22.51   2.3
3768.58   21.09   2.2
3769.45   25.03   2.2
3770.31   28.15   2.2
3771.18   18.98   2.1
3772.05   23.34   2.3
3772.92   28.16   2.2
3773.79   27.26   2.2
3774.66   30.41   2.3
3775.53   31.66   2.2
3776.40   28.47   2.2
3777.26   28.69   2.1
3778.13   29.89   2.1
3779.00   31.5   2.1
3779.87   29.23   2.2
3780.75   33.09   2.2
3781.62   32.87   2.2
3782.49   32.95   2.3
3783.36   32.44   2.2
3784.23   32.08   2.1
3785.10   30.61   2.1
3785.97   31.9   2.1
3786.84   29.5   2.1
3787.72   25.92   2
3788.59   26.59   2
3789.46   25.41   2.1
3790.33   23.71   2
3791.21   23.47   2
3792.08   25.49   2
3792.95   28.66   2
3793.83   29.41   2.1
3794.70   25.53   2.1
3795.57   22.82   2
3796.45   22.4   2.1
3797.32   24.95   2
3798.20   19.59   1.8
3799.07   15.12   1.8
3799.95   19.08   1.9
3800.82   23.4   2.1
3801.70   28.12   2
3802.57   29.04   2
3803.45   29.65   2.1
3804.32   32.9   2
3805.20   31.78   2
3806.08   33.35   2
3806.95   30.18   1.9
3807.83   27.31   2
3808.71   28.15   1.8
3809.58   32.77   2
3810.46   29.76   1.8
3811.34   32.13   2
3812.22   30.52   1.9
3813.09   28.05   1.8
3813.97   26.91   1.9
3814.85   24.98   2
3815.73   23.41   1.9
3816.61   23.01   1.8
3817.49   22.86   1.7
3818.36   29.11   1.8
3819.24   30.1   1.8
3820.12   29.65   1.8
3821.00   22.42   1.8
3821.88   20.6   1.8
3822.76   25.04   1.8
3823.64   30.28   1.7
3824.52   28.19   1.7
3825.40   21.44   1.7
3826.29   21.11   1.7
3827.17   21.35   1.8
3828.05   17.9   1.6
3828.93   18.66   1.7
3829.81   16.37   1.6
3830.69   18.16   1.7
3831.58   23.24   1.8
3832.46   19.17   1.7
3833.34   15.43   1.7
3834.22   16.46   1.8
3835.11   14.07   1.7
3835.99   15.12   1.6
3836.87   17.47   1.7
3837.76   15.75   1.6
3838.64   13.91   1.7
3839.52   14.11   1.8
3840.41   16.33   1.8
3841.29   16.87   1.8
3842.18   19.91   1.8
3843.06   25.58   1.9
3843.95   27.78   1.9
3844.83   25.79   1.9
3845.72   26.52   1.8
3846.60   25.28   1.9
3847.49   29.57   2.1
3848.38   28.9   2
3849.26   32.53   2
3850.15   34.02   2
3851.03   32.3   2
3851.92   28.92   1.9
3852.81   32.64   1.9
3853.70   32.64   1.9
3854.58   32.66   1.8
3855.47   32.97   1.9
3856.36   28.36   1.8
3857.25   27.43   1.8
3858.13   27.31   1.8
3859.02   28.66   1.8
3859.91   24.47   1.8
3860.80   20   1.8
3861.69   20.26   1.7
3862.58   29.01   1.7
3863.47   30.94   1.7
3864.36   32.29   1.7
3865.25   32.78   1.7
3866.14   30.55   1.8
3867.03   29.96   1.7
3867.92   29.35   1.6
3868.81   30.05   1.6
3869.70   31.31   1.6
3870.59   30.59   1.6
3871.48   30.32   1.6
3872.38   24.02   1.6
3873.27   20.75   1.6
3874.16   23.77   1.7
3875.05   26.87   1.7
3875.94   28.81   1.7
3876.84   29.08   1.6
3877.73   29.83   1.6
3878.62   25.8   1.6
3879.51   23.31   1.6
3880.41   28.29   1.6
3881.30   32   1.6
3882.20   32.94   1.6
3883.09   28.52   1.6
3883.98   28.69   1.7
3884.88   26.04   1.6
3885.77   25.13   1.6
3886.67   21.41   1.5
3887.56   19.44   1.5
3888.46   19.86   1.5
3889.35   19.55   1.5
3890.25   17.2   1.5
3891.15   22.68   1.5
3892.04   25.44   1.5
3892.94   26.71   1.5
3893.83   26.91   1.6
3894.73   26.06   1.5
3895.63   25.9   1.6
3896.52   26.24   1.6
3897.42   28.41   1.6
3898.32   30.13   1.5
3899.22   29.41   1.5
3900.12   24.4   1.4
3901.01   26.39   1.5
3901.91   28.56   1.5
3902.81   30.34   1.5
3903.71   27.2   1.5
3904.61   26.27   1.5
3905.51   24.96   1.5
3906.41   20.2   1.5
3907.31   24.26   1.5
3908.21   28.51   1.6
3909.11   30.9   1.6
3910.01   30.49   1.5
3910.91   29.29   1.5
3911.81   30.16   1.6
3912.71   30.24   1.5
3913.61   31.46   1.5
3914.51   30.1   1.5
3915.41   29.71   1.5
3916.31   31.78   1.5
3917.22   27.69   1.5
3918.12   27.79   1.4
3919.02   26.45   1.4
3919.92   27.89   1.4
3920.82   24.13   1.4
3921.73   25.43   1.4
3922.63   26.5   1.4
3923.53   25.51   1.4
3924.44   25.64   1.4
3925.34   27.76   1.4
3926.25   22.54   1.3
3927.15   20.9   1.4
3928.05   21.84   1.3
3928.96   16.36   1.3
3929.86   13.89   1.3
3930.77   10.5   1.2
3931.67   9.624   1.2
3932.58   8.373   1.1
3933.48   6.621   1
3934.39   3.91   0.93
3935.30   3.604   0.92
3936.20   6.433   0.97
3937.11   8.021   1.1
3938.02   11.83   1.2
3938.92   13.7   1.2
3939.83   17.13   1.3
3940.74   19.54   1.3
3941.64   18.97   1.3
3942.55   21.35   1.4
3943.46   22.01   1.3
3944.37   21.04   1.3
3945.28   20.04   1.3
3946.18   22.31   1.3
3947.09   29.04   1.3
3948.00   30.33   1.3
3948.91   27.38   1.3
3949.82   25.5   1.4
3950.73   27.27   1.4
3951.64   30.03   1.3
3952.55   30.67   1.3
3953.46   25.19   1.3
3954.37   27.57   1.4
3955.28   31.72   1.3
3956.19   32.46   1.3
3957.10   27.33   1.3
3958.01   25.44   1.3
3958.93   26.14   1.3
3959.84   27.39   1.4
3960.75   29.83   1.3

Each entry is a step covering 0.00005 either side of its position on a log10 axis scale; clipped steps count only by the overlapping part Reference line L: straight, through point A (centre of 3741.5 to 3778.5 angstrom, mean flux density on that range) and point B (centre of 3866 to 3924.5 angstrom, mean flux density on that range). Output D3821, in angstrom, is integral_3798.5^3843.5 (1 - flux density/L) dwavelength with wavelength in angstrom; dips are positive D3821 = 4.2 angstrom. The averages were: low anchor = 25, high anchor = 27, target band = 23.4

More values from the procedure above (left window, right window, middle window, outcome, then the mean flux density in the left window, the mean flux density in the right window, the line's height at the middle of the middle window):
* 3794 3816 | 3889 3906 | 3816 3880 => 3.2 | 26.9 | 25.9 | 26.5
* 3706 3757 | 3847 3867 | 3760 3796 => -3.4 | 22.4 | 29.5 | 25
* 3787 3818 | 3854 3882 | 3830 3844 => 4.9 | 26.5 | 28.2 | 27.4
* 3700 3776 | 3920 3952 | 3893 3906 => -4.8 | 23.4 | 19.1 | 19.9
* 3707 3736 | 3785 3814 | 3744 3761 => 0.8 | 22.3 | 27.1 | 24.2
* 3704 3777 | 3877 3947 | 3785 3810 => -3.8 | 23.2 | 23.2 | 23.2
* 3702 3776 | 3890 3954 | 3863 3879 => -3.8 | 23.2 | 23.3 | 23.3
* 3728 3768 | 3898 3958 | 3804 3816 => -3.3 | 23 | 23.4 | 23.2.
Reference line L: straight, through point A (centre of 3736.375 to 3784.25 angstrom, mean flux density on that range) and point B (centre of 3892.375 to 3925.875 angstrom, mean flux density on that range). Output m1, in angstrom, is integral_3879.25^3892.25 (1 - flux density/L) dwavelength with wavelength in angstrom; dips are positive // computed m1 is 1.2 angstrom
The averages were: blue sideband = 25.3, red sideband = 27.5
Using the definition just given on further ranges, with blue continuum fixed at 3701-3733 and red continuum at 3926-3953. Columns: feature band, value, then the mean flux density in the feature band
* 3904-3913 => -4.2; 27.5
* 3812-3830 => -3.2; 24.4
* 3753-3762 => -1.8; 26.7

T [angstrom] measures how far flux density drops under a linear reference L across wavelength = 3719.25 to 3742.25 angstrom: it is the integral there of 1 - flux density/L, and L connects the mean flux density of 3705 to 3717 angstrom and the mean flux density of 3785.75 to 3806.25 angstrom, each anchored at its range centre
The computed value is 1.9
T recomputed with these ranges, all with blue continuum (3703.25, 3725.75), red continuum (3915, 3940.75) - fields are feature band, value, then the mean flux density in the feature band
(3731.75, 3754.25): 1.1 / 20.7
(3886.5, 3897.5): -2.4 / 23.4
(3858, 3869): -4.7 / 28.1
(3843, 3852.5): -4.3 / 29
